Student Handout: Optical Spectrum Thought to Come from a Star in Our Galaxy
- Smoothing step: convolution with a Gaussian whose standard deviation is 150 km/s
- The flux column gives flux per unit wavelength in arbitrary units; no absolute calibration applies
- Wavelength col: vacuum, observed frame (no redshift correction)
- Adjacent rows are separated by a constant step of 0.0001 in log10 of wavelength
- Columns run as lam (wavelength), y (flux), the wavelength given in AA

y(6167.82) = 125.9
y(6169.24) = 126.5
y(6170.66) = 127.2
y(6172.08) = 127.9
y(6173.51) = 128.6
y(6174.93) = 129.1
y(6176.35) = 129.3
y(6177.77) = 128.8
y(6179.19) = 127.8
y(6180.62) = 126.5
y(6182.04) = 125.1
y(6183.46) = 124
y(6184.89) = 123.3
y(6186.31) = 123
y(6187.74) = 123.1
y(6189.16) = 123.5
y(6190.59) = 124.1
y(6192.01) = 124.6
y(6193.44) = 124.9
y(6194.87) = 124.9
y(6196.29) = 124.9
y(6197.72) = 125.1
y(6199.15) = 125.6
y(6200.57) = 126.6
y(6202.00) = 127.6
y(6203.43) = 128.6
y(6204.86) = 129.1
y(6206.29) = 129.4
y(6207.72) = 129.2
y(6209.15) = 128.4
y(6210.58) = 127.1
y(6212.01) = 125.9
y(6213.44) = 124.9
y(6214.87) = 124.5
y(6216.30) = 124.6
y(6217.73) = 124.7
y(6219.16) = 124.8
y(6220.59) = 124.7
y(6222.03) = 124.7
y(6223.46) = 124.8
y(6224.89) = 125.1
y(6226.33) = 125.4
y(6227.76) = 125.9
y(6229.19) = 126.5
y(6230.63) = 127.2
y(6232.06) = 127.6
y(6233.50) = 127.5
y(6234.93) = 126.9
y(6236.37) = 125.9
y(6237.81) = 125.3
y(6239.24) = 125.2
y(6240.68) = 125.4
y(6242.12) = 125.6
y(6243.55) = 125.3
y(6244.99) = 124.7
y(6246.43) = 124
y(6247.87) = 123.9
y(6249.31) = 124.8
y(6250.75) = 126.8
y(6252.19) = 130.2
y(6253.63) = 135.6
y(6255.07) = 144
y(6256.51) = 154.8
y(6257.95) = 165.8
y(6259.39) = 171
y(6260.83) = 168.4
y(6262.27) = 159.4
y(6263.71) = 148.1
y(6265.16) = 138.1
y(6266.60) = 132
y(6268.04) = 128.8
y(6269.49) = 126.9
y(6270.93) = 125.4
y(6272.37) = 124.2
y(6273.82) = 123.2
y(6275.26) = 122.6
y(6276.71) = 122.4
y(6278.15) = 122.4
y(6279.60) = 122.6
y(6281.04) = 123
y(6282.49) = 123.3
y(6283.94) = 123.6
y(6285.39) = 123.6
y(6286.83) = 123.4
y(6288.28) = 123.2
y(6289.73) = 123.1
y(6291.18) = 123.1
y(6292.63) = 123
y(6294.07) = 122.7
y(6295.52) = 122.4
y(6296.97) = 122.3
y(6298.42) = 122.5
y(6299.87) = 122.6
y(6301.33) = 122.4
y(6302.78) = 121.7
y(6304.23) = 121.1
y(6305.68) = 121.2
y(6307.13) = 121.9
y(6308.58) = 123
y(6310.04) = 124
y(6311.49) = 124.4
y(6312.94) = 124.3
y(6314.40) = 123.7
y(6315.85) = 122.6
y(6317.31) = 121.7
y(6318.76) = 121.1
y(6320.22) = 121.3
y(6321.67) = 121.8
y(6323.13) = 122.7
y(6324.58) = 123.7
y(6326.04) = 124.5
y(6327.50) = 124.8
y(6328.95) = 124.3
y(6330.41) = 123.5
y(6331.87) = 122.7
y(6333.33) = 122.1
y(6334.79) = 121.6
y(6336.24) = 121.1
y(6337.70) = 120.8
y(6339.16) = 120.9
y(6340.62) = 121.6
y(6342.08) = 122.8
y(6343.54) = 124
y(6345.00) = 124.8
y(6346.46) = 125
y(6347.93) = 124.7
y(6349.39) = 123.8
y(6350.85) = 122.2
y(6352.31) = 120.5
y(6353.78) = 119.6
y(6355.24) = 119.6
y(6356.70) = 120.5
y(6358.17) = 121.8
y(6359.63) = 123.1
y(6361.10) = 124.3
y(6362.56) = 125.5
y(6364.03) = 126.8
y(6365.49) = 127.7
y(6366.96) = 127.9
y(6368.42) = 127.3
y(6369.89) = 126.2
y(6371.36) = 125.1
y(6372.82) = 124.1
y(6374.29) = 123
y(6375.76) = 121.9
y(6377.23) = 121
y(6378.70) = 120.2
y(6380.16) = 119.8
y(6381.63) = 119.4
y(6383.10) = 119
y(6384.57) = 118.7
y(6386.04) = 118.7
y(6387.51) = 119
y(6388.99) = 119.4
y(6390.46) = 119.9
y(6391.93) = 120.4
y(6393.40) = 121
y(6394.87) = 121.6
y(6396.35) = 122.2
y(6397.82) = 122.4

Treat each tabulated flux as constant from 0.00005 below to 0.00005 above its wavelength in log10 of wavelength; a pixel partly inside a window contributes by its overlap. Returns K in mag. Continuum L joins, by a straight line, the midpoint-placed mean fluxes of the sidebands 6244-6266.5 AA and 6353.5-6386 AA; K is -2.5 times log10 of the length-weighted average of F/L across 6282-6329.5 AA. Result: 0.09 mag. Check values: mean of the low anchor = 142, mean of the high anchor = 123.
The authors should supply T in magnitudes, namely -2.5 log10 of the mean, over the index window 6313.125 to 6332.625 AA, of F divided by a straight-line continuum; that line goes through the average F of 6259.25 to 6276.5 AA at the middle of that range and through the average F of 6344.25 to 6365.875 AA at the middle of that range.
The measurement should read 0.05 mag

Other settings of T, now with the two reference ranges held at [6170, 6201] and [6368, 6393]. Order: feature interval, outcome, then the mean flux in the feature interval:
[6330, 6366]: -0.007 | 123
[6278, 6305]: 0.005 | 123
